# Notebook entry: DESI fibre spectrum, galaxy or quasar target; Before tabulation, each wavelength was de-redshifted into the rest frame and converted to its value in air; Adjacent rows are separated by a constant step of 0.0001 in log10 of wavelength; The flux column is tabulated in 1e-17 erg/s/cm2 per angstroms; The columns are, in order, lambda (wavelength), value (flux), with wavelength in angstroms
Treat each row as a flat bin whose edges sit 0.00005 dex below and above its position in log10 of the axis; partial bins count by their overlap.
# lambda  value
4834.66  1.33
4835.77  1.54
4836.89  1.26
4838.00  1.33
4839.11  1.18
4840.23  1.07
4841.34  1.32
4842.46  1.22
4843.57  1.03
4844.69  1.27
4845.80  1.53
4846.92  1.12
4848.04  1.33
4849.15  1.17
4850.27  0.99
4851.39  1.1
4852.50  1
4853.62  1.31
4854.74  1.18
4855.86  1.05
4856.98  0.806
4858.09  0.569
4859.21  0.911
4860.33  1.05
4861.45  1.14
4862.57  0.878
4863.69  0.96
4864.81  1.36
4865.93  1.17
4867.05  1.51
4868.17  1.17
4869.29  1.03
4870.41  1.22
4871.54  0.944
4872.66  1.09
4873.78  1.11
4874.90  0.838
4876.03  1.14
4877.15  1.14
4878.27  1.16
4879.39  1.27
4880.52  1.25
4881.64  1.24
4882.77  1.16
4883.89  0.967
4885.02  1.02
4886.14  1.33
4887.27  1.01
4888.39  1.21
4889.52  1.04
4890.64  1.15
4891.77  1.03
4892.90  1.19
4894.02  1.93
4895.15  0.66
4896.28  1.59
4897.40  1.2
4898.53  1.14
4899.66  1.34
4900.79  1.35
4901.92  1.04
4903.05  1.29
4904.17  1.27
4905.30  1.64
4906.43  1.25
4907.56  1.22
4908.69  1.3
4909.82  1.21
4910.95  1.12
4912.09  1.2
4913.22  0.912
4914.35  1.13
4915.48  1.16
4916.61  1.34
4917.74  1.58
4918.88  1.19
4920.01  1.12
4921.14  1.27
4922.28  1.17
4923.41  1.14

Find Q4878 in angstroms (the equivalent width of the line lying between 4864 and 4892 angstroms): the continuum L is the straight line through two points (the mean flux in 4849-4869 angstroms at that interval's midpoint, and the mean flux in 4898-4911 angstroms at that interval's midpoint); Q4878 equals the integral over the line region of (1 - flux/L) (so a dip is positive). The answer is 0.2 angstroms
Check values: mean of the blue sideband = 1.07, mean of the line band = 1.14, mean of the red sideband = 1.27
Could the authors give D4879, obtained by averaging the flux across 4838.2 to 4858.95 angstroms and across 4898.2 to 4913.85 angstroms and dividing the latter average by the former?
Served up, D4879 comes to 1.10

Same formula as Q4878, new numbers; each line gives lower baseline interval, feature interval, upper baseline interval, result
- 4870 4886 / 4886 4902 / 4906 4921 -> -0.8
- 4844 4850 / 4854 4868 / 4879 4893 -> 1.9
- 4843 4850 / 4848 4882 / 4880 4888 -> 2.6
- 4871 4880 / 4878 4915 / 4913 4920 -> -1.6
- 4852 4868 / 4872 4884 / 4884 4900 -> 0.1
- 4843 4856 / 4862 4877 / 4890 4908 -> 1.3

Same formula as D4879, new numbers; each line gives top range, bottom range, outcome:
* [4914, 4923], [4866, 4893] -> 1.10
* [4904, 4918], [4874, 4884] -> 1.10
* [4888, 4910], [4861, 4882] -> 1.10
